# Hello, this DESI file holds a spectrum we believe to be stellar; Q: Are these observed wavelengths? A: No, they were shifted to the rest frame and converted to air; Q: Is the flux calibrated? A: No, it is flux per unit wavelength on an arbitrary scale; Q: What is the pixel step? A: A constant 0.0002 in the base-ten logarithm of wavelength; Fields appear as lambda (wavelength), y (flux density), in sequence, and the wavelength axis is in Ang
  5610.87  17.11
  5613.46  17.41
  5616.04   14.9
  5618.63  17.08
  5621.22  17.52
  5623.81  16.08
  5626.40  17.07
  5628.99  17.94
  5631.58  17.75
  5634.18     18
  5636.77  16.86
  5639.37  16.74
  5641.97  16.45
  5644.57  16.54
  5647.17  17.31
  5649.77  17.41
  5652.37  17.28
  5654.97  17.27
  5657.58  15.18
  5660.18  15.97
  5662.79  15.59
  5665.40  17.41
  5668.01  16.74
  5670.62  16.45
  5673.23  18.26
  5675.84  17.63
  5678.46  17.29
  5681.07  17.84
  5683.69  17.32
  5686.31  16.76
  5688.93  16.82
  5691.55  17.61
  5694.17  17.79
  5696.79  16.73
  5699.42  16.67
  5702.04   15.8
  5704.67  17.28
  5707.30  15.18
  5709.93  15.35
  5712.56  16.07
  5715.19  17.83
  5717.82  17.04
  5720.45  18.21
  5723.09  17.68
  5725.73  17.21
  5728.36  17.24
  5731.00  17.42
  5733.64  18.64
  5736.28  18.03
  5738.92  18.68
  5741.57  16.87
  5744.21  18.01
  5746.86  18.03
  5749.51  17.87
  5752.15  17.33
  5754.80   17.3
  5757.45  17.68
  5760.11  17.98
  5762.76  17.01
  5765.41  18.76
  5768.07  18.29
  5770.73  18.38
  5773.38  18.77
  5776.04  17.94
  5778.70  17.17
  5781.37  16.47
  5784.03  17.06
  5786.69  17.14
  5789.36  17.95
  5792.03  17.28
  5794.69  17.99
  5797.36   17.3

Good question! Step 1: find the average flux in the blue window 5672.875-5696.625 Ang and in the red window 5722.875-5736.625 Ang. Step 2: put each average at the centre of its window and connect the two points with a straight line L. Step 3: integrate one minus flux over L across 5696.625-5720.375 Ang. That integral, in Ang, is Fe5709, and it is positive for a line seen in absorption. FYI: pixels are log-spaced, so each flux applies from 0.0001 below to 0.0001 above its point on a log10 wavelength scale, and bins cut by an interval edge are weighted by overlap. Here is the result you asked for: 1.4 Ang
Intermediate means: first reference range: 17.4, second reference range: 17.7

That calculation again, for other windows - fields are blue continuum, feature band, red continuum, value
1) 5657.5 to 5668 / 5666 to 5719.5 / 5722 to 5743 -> -0.2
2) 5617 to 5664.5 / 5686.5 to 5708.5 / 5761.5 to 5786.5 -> 0.6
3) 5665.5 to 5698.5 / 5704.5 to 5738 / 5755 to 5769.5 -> 0.7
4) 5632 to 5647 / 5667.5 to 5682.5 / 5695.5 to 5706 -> -0.6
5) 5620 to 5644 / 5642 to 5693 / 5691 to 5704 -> 0.1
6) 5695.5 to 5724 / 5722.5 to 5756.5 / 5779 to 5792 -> -1.7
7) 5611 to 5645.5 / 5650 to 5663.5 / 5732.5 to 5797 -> 0.6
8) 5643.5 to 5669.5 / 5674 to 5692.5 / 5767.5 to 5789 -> -0.5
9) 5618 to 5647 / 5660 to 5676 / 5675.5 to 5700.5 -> 0.3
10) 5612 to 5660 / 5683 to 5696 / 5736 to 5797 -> 0.0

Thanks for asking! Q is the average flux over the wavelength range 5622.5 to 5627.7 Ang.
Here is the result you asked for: 16.6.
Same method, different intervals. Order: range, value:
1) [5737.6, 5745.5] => 17.9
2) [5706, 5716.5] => 16.1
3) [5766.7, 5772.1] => 18.3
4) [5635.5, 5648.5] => 16.8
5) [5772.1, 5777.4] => 18.3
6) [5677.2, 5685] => 17.5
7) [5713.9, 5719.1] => 17.4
